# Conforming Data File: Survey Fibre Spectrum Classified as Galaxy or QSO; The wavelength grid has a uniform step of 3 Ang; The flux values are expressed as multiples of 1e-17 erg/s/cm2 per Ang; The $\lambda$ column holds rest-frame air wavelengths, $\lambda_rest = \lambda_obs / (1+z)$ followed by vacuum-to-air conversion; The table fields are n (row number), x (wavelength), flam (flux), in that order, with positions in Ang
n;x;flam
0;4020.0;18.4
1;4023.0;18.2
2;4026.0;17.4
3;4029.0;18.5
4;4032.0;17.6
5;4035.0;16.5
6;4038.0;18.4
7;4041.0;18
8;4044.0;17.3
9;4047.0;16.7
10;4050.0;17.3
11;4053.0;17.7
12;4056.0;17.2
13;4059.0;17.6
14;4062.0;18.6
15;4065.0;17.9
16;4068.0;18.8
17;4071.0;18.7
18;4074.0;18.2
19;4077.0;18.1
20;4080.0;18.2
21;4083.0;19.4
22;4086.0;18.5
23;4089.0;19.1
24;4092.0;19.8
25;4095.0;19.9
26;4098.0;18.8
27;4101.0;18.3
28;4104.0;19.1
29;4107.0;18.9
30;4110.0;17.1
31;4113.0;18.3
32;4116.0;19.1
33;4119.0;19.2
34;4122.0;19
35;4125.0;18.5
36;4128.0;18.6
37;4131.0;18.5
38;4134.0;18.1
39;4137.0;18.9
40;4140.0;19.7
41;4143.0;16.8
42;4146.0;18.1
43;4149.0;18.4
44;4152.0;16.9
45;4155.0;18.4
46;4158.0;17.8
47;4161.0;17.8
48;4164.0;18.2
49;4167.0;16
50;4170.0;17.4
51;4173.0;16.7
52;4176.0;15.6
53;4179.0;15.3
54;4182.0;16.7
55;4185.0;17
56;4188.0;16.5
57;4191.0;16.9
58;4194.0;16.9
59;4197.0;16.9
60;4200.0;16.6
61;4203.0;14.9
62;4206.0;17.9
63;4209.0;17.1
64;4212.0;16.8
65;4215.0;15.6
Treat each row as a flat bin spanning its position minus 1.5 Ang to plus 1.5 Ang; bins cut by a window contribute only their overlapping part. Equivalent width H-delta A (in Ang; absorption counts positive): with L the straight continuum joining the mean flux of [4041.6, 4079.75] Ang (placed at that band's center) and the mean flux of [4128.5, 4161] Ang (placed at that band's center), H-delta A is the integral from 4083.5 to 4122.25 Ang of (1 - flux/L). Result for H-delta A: -1.84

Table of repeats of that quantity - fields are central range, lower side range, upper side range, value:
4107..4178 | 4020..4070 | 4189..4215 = -3.6 Ang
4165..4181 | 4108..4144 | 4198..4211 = 1.0 Ang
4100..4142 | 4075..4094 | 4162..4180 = -1.8 Ang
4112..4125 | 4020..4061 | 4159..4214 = -1.3 Ang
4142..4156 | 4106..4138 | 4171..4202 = 0.0 Ang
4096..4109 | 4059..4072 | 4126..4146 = -0.3 Ang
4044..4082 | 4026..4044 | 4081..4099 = 1.2 Ang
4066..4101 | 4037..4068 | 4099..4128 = -1.3 Ang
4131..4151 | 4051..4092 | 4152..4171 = -0.7 Ang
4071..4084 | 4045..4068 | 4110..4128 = -0.3 Ang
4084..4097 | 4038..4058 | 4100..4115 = -0.9 Ang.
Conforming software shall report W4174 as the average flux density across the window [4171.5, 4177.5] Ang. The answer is 16.1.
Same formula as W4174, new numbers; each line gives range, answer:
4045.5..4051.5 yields 17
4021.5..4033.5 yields 17.9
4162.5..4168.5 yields 17.1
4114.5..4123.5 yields 19.1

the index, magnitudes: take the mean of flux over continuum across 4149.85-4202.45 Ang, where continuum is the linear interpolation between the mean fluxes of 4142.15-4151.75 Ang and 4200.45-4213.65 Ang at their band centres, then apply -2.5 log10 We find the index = 0.02 mag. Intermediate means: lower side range 17.7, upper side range 16.7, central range 16.9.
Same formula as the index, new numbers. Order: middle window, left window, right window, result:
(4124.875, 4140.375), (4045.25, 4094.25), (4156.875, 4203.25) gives -0.077 mag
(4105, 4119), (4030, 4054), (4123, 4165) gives -0.030 mag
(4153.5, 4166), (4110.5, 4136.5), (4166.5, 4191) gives -0.048 mag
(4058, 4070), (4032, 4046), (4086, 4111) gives -0.010 mag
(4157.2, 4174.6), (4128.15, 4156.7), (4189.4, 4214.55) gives 0.021 mag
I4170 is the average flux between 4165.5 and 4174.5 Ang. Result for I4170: 16.7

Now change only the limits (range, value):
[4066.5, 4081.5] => 18.4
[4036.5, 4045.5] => 17.9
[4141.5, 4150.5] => 17.8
